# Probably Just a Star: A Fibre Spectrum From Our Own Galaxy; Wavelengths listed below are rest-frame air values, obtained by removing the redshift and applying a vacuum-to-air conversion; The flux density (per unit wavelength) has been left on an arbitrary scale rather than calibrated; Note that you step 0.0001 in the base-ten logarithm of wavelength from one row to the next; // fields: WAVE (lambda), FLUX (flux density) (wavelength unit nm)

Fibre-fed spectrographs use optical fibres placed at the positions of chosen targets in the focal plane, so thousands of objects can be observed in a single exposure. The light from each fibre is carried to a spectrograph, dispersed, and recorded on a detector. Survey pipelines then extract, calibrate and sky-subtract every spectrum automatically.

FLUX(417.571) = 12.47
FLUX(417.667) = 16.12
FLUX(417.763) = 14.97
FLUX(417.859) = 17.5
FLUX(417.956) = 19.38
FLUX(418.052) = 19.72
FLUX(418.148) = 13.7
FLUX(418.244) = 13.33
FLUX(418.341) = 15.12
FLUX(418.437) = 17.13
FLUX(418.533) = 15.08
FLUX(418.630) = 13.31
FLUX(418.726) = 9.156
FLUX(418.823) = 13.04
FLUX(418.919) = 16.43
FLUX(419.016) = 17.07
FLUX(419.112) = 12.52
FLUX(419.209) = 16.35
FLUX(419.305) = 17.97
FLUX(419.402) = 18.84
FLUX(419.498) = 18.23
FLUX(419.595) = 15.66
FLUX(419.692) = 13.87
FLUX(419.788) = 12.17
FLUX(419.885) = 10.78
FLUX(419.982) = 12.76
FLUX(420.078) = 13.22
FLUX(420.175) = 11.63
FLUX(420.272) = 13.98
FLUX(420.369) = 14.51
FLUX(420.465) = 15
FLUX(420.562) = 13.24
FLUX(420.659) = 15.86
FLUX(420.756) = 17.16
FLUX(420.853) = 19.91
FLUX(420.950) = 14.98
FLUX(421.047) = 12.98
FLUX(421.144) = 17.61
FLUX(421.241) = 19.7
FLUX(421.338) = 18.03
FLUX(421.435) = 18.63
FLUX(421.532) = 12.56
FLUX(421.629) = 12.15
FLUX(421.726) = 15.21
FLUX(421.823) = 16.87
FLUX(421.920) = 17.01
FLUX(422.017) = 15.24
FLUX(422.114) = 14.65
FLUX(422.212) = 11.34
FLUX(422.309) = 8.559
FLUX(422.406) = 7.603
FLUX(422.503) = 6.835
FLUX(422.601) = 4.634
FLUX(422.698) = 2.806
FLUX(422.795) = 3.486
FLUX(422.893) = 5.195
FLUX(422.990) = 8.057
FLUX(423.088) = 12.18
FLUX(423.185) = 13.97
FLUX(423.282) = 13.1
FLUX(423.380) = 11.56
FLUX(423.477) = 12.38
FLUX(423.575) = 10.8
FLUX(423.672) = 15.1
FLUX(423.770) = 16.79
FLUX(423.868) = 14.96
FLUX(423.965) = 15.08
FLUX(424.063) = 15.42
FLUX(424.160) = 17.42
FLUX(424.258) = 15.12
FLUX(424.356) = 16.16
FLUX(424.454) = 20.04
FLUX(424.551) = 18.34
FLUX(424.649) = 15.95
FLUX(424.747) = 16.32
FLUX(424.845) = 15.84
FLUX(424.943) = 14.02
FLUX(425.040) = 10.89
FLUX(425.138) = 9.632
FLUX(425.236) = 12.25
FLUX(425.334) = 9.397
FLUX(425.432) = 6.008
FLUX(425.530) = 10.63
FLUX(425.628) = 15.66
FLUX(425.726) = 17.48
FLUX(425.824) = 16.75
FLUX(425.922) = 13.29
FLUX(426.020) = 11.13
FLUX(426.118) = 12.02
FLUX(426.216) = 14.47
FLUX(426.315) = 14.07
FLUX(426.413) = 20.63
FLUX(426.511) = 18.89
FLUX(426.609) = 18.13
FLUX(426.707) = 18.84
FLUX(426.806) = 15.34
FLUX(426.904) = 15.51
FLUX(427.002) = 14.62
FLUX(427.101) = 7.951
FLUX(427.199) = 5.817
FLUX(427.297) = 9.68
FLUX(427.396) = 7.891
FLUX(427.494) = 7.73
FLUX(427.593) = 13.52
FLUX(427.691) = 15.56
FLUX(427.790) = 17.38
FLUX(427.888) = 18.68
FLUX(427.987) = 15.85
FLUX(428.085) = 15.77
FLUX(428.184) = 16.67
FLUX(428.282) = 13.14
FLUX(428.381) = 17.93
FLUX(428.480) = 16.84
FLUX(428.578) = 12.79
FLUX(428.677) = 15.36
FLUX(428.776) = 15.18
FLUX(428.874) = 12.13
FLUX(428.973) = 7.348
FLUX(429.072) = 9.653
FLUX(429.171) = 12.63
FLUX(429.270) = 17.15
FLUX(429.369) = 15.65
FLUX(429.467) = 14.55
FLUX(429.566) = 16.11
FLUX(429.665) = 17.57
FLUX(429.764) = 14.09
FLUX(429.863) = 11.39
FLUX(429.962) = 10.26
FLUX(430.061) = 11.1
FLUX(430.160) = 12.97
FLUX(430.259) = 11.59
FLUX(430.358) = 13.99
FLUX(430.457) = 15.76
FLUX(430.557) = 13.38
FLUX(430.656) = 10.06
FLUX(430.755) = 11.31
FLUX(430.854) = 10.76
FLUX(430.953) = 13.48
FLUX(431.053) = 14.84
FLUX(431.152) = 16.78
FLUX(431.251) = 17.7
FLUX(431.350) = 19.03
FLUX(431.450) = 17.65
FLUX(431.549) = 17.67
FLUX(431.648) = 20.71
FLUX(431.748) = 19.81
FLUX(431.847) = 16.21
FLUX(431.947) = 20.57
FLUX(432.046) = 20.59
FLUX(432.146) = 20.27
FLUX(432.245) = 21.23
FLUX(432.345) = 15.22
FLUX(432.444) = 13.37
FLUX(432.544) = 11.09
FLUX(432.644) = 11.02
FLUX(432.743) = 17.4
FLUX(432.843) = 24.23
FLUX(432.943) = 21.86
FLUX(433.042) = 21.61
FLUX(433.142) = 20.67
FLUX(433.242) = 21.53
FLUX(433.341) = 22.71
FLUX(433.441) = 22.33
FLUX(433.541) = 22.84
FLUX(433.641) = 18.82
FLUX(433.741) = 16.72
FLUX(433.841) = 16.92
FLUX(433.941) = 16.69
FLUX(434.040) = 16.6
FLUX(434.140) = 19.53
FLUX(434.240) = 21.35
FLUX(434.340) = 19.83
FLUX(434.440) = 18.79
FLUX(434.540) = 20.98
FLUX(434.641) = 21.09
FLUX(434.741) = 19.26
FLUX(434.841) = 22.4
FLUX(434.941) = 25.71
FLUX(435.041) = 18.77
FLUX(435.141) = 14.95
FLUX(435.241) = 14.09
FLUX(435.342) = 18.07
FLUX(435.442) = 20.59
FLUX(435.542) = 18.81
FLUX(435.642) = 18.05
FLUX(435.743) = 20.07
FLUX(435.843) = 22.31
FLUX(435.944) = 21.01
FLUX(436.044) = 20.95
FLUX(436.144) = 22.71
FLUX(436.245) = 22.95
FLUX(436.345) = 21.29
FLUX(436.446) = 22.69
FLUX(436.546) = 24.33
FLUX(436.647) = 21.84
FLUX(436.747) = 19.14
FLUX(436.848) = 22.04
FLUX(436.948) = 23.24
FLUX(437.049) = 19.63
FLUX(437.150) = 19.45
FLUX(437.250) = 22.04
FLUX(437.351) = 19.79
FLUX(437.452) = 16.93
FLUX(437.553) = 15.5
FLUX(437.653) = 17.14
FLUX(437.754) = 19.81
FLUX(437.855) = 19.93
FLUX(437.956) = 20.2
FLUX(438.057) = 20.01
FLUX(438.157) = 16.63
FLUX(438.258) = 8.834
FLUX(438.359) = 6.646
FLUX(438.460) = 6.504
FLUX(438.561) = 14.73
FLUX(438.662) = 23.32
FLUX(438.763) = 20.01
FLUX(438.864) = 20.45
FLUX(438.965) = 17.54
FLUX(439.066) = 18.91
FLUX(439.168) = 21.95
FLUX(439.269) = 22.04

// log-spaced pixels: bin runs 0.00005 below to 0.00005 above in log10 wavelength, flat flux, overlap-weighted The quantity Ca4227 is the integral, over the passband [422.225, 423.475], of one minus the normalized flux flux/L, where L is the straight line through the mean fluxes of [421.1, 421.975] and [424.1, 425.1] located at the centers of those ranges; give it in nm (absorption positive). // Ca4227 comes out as 0.601 nm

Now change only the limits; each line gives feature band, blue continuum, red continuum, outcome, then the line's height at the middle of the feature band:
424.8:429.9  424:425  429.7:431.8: 0.562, 15.5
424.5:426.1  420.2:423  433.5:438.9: 0.128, 14.5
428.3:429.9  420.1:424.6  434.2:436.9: 0.277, 17.1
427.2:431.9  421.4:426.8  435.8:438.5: 0.444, 15.7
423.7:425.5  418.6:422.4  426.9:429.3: -0.056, 13.9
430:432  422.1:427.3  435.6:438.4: 0.130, 16.3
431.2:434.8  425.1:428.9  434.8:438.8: -0.412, 17.1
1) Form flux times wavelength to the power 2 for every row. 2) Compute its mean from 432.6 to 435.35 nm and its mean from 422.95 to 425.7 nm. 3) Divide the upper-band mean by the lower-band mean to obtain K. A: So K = 1.49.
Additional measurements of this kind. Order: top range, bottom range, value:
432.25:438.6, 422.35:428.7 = 1.49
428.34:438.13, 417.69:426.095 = 1.35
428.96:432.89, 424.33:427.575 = 1.14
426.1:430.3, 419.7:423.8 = 1.12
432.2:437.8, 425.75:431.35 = 1.45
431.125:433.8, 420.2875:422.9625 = 1.53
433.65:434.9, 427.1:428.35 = 1.52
